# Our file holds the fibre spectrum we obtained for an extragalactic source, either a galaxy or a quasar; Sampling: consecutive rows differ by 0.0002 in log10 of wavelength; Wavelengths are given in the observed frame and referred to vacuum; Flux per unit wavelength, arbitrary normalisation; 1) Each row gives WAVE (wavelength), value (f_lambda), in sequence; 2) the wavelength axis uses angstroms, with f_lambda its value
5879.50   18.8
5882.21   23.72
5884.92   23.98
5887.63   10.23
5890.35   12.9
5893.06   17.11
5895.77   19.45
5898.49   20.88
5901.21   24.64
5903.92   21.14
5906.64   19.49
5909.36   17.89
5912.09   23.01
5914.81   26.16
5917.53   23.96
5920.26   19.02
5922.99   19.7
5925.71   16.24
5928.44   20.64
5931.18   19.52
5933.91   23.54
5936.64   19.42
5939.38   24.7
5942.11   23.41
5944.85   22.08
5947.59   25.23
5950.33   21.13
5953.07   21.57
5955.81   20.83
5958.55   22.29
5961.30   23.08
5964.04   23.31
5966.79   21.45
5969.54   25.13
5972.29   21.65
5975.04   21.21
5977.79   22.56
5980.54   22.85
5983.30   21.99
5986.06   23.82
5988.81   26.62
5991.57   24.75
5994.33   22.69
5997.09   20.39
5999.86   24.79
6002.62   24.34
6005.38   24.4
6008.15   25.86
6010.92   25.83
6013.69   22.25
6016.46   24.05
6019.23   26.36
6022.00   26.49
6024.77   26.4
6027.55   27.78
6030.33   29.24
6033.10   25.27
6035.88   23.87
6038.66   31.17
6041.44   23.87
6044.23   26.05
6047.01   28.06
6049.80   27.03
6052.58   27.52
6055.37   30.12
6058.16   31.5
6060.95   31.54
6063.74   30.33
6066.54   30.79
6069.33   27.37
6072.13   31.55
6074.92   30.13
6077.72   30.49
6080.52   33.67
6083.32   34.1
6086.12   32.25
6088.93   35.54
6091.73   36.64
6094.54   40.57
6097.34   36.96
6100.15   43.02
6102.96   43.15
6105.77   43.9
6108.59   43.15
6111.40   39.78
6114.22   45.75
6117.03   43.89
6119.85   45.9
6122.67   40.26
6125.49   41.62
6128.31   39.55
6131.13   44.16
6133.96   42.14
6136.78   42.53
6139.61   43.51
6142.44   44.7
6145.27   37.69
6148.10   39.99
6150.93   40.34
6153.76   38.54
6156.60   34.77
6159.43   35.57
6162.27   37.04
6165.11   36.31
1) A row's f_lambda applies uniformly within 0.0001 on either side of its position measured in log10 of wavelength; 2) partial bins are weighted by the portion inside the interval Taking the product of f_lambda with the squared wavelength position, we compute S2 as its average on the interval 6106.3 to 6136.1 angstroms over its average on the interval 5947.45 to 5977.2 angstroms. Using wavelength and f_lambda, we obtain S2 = 2.0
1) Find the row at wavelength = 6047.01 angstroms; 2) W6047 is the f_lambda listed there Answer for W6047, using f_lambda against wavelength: 28.06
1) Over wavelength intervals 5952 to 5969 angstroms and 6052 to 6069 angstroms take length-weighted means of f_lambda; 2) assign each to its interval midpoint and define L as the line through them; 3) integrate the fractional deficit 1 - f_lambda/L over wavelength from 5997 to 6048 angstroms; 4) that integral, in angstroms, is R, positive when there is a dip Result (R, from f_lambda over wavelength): 2.79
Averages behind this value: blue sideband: 22.2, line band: 25.7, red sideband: 30.2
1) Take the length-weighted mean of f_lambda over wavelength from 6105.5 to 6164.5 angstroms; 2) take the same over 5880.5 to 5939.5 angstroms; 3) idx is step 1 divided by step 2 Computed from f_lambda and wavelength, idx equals 2.0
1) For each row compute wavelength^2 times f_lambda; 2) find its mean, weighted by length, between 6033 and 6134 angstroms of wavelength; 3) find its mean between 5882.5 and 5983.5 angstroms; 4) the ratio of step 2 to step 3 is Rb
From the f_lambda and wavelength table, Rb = 1.74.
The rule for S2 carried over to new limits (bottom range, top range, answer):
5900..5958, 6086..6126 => 2.02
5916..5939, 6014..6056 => 1.35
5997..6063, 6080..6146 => 1.57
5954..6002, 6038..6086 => 1.34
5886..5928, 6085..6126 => 2.24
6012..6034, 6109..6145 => 1.70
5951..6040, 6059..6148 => 1.64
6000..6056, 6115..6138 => 1.68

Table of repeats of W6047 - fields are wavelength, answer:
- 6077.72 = 30.49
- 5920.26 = 19.02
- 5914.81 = 26.16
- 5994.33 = 22.69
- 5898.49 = 20.88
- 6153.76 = 38.54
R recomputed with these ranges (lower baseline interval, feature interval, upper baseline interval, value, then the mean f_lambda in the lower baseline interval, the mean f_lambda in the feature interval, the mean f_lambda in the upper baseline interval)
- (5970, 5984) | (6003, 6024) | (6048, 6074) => 0.4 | 22.3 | 25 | 29.7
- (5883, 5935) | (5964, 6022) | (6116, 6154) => 9.0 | 20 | 23.7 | 41.9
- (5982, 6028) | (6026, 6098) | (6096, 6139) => 6.8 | 24.6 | 30.5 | 42.4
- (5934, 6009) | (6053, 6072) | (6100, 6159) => 2.0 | 23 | 30.2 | 41.7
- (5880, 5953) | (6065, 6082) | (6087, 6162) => 2.5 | 20.7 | 30.7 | 40.8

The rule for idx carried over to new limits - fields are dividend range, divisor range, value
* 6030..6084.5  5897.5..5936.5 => 1.38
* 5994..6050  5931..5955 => 1.14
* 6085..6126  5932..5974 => 1.81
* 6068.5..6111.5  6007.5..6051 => 1.39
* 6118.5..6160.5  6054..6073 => 1.34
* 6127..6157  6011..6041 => 1.56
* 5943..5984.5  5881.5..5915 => 1.14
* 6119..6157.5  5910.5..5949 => 1.88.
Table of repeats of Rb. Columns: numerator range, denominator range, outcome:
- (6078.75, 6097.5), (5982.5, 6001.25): 1.55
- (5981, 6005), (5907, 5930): 1.17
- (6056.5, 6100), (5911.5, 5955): 1.60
